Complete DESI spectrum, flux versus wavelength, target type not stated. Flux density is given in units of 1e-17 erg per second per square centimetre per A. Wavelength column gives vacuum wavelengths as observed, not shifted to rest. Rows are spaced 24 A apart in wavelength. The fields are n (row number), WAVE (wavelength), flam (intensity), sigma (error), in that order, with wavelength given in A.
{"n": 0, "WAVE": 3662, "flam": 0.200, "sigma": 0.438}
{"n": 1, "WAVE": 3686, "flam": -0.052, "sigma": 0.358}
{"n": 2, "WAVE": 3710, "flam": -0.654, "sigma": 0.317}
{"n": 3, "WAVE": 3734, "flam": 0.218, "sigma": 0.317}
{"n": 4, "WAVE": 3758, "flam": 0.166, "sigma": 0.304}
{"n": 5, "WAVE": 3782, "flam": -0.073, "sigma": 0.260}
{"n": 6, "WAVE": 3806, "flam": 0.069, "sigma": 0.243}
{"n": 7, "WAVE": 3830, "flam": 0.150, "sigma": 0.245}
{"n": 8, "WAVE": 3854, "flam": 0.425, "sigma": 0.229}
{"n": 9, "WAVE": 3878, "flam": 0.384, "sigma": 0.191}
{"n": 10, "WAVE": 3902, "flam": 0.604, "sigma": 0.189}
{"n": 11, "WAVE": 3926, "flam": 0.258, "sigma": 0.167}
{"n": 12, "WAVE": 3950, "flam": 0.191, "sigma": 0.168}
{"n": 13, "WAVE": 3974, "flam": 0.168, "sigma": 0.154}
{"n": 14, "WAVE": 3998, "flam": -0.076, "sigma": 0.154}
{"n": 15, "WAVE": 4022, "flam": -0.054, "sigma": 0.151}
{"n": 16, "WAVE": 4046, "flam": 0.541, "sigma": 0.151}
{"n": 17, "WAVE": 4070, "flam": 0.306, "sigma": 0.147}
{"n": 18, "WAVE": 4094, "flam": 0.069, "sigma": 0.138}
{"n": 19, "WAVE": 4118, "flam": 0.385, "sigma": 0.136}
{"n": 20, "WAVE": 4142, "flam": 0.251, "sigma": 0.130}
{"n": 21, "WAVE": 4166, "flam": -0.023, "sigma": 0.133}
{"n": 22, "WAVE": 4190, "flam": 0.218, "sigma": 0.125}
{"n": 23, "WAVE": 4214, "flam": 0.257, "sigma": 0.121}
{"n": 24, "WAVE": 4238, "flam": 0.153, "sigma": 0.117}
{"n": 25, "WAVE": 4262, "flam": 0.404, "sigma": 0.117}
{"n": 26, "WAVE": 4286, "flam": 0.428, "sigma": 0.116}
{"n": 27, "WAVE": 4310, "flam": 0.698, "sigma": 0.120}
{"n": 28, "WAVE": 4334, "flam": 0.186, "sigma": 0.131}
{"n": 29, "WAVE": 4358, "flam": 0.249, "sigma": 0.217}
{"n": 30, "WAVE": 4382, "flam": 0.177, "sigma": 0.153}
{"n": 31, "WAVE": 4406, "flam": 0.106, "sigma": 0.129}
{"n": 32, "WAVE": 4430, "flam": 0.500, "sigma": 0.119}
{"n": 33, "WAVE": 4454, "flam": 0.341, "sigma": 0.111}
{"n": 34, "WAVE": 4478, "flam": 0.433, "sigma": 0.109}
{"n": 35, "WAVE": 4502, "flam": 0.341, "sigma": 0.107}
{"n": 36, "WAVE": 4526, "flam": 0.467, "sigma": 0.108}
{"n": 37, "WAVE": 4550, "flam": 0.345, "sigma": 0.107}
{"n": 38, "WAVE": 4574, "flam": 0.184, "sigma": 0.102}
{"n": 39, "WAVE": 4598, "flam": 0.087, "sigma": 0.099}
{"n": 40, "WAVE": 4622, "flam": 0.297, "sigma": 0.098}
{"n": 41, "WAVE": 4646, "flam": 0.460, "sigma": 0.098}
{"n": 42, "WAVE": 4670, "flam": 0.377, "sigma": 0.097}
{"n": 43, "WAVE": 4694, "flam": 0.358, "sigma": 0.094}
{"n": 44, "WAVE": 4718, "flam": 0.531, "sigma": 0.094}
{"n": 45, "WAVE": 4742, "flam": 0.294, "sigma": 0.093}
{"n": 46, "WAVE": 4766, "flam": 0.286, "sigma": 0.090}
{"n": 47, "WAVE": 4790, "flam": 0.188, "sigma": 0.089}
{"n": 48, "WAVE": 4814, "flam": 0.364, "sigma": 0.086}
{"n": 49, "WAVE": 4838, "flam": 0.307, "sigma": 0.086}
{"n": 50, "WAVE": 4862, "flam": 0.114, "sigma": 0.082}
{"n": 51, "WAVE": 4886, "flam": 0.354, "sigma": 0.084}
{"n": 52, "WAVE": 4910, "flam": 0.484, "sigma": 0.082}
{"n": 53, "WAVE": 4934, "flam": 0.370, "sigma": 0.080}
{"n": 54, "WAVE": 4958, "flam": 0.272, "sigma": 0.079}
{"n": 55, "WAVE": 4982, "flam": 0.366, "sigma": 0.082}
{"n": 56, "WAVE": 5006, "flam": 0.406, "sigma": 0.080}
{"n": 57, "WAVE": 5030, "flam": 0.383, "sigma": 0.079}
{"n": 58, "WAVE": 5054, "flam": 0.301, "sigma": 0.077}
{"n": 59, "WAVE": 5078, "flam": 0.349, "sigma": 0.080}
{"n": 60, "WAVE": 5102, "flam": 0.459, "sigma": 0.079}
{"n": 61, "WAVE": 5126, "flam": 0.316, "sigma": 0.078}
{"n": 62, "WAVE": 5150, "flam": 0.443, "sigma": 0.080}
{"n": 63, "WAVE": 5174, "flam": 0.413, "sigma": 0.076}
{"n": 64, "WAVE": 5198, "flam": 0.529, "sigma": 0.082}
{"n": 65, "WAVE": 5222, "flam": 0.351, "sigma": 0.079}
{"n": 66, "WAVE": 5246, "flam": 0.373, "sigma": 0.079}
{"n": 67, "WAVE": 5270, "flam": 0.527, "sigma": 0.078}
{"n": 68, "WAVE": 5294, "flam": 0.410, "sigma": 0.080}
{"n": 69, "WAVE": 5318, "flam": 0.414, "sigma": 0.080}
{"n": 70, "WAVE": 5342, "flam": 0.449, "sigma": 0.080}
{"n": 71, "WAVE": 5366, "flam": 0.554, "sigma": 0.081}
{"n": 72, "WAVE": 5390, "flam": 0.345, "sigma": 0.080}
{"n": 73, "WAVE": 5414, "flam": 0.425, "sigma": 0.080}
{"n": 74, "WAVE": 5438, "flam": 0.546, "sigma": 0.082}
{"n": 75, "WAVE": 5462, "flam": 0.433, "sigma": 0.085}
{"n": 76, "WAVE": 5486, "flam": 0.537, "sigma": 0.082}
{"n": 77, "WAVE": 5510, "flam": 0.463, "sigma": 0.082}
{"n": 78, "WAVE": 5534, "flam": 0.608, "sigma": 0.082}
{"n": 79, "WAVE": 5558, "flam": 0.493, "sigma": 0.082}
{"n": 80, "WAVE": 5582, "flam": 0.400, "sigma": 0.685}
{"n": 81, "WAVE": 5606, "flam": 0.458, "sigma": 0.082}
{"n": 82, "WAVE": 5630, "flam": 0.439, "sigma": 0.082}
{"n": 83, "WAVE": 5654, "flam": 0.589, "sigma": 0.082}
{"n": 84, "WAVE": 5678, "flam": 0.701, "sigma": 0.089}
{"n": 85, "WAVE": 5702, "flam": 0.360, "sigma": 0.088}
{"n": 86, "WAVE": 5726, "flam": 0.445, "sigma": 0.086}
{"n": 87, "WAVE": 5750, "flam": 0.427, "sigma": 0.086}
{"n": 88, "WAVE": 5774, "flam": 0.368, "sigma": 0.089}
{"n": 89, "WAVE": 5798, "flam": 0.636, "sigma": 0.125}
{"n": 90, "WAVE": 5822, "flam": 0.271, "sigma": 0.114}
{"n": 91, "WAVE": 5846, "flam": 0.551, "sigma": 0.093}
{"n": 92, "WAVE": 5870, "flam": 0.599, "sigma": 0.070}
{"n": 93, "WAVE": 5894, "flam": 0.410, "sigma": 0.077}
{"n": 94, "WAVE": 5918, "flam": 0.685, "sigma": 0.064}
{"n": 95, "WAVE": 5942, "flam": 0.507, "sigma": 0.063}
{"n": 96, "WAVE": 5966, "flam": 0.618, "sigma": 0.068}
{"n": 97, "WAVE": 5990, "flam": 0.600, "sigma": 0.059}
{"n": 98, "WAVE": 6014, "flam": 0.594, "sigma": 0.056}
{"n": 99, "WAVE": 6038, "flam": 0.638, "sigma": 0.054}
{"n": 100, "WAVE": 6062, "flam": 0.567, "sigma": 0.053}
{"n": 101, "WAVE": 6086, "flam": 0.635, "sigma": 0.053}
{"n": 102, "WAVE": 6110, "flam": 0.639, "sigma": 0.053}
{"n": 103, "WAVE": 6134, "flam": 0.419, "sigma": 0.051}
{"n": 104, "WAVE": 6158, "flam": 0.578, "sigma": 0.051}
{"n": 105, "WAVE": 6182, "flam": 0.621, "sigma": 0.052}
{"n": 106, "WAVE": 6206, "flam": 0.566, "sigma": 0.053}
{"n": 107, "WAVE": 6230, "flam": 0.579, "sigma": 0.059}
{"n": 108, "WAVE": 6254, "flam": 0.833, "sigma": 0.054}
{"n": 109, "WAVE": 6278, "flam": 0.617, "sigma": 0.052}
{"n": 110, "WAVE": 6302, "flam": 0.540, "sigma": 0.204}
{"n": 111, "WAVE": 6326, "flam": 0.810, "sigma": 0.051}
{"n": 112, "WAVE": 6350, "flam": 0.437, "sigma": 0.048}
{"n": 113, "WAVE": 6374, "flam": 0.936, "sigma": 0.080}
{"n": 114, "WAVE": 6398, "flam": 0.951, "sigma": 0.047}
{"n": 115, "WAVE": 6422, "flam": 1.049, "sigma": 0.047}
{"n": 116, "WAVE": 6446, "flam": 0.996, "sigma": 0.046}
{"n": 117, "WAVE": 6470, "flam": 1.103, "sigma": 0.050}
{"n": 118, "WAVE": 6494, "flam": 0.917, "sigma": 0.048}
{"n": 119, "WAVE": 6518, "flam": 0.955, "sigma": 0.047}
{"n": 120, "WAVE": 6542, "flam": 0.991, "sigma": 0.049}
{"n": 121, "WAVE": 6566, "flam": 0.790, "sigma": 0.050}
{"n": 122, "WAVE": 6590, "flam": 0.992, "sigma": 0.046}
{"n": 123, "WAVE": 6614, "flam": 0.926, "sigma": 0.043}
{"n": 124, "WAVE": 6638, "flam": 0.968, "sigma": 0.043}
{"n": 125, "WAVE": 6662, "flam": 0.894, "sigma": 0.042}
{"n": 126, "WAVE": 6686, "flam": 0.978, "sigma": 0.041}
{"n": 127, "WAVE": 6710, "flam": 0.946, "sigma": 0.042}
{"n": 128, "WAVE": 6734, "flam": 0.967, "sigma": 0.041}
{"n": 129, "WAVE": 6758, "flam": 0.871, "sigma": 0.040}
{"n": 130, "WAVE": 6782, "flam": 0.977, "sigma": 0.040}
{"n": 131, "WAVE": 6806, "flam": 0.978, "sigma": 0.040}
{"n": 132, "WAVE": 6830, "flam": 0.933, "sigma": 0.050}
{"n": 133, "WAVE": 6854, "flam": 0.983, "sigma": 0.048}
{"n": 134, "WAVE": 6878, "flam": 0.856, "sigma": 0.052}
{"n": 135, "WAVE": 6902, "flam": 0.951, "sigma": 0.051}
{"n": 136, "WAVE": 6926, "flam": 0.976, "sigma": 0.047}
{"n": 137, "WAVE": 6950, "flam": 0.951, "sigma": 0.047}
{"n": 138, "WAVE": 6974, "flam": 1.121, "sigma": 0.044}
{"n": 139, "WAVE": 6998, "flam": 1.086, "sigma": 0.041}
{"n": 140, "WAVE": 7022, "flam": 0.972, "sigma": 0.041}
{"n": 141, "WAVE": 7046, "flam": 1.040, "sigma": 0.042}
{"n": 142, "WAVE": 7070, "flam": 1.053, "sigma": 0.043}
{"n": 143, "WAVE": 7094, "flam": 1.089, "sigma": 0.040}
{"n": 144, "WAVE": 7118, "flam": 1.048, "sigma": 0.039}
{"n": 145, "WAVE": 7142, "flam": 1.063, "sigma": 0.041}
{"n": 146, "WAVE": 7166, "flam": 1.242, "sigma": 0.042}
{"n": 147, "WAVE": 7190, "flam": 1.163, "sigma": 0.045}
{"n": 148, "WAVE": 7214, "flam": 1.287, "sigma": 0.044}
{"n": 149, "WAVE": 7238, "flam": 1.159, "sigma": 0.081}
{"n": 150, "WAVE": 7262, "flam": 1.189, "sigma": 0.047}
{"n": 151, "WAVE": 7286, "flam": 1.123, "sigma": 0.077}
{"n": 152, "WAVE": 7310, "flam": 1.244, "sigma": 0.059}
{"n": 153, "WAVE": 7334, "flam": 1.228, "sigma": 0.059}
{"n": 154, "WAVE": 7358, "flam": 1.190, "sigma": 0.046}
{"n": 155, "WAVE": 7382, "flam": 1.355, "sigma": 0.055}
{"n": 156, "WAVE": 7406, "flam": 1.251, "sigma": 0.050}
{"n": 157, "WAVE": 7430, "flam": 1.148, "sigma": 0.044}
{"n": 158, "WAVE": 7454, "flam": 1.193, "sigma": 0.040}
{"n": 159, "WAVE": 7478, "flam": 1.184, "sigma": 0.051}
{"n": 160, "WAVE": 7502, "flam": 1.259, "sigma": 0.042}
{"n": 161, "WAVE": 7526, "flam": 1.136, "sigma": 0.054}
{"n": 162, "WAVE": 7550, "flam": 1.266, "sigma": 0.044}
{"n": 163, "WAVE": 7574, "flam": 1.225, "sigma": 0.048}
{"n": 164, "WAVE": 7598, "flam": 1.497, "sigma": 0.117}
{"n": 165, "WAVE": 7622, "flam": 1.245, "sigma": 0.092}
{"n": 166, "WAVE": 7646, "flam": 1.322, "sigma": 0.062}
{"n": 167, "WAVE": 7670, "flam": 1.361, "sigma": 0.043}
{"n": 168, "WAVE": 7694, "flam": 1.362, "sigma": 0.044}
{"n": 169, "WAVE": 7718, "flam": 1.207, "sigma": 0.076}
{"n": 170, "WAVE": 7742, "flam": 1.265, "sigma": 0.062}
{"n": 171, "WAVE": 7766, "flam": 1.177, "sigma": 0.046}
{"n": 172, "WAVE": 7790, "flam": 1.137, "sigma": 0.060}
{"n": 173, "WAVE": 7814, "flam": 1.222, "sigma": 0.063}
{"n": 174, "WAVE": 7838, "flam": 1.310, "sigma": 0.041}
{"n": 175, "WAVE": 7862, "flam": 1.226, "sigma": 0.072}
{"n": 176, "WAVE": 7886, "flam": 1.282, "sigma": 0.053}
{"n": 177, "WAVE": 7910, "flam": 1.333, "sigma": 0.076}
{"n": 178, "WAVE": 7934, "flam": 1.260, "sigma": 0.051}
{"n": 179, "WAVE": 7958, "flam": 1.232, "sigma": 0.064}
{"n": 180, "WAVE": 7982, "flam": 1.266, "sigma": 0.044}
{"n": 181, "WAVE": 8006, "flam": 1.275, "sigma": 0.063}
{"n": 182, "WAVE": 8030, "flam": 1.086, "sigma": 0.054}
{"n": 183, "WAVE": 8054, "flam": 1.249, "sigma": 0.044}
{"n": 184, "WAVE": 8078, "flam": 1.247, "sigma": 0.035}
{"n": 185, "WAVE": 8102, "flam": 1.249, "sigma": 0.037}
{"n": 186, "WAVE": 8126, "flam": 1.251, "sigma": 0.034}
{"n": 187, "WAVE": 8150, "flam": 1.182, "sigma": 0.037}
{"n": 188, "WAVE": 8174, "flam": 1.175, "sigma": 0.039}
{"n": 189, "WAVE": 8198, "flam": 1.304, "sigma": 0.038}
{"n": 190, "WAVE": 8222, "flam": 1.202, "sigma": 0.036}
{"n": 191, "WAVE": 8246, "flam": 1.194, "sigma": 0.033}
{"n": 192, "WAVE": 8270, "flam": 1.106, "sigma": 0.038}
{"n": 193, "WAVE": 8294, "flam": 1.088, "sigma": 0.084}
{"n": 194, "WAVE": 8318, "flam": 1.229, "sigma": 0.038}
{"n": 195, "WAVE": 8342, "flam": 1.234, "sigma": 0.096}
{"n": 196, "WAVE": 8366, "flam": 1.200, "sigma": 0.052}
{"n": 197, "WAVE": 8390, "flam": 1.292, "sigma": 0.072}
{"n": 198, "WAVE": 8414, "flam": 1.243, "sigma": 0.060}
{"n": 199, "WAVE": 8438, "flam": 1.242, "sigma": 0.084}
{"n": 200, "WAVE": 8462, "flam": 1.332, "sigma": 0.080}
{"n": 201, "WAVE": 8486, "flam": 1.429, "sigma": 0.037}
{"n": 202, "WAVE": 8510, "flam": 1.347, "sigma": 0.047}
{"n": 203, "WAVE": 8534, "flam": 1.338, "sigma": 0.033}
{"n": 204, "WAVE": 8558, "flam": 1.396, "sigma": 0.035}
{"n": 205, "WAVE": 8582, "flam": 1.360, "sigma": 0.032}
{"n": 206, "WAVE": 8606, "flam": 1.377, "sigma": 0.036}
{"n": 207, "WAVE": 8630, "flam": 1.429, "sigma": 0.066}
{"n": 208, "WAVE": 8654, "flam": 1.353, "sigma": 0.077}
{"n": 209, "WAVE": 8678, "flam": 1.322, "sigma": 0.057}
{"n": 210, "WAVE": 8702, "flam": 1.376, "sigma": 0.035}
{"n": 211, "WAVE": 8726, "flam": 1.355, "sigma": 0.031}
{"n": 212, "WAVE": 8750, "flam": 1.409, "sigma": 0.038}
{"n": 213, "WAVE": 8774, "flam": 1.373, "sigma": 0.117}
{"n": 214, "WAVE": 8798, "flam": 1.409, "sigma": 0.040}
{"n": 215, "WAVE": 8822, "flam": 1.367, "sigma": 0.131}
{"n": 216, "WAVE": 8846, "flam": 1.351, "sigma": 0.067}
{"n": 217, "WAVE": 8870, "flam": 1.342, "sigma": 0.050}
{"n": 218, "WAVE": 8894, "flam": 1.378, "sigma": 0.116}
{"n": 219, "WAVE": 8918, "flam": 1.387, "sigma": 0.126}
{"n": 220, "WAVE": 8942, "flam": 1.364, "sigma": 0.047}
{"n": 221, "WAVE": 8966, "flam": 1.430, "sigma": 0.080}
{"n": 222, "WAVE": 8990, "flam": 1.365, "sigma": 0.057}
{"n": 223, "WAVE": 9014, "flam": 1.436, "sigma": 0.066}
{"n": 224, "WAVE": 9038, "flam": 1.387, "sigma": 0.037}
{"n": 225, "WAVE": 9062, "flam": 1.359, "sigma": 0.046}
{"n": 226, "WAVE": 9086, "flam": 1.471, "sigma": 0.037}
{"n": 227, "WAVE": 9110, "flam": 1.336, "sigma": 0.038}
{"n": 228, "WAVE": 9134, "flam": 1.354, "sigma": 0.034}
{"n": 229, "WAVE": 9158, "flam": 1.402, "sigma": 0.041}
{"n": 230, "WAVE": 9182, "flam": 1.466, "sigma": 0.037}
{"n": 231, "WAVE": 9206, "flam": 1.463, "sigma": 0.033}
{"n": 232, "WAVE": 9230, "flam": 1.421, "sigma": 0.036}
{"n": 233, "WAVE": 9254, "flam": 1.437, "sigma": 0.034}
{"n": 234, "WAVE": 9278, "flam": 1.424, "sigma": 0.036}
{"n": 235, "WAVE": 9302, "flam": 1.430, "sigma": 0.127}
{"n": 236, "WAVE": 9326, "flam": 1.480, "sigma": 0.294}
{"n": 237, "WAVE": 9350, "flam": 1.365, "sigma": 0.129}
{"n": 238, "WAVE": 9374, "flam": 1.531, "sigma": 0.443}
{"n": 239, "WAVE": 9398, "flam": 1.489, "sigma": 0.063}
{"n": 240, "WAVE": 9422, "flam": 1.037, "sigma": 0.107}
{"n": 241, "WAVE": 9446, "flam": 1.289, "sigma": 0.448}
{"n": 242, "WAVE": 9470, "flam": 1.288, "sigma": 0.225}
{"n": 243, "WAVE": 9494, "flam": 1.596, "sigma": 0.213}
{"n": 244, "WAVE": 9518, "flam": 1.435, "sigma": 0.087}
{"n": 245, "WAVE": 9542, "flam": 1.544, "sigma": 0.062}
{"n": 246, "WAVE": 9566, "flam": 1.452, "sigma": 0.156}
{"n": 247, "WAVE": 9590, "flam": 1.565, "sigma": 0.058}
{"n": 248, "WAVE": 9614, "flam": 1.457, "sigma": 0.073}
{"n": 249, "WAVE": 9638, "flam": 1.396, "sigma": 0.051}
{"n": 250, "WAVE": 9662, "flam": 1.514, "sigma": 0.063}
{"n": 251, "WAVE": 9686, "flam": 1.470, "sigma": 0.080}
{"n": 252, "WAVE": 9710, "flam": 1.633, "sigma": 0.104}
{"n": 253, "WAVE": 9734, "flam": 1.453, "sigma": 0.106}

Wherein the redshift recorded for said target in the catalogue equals 0.599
